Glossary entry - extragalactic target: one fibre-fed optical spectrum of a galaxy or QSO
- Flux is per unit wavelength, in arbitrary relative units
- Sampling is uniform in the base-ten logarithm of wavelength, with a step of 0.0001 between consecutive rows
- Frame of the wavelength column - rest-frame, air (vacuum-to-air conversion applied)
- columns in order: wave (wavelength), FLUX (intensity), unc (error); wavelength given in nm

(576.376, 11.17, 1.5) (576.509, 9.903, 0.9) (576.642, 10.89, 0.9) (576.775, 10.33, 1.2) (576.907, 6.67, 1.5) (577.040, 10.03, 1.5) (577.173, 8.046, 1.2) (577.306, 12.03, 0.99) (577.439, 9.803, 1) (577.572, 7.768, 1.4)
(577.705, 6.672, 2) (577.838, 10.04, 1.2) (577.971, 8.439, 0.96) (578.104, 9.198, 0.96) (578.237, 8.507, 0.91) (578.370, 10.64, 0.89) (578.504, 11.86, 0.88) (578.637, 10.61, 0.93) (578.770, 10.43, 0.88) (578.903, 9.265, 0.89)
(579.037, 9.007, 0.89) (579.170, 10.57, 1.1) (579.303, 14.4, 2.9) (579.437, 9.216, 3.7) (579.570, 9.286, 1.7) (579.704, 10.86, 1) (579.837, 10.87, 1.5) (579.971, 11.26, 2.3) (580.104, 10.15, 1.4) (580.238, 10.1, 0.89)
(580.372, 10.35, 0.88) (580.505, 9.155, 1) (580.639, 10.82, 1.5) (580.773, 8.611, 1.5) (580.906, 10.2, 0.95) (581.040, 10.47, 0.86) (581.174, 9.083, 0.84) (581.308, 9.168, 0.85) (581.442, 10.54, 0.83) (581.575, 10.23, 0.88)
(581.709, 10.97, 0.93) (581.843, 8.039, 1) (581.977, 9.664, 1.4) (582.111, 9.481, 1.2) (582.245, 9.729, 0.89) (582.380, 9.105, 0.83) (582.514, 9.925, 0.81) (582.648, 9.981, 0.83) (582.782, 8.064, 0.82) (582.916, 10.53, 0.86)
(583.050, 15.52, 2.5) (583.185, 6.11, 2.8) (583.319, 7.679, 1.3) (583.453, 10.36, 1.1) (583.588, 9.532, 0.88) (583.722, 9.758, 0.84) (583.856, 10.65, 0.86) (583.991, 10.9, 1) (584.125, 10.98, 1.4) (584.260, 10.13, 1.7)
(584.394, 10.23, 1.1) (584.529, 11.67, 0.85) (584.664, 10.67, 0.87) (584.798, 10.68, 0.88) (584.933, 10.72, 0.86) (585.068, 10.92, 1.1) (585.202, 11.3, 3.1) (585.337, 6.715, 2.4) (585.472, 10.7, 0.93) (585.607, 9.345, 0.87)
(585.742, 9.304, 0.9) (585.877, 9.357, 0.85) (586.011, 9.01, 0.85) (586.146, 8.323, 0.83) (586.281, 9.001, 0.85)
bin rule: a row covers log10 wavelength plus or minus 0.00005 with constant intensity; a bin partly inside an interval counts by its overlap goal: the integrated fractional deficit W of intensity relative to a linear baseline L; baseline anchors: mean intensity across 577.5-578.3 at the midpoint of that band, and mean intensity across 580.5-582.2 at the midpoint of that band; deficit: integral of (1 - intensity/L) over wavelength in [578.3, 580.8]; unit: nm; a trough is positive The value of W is -0.38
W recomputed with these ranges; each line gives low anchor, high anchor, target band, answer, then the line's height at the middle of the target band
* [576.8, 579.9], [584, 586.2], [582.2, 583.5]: 0.03 nm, 9.95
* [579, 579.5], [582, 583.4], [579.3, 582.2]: 0.09 nm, 10.4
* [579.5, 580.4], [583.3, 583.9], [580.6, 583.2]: 0.04 nm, 10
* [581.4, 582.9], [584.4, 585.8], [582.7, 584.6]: -0.04 nm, 9.92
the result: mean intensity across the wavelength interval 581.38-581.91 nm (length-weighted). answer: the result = 9.95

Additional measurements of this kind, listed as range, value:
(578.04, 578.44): 9.45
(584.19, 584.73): 10.7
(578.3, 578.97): 10.5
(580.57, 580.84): 9.72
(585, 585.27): 11.1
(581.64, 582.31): 9.58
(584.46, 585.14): 10.9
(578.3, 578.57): 11.2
